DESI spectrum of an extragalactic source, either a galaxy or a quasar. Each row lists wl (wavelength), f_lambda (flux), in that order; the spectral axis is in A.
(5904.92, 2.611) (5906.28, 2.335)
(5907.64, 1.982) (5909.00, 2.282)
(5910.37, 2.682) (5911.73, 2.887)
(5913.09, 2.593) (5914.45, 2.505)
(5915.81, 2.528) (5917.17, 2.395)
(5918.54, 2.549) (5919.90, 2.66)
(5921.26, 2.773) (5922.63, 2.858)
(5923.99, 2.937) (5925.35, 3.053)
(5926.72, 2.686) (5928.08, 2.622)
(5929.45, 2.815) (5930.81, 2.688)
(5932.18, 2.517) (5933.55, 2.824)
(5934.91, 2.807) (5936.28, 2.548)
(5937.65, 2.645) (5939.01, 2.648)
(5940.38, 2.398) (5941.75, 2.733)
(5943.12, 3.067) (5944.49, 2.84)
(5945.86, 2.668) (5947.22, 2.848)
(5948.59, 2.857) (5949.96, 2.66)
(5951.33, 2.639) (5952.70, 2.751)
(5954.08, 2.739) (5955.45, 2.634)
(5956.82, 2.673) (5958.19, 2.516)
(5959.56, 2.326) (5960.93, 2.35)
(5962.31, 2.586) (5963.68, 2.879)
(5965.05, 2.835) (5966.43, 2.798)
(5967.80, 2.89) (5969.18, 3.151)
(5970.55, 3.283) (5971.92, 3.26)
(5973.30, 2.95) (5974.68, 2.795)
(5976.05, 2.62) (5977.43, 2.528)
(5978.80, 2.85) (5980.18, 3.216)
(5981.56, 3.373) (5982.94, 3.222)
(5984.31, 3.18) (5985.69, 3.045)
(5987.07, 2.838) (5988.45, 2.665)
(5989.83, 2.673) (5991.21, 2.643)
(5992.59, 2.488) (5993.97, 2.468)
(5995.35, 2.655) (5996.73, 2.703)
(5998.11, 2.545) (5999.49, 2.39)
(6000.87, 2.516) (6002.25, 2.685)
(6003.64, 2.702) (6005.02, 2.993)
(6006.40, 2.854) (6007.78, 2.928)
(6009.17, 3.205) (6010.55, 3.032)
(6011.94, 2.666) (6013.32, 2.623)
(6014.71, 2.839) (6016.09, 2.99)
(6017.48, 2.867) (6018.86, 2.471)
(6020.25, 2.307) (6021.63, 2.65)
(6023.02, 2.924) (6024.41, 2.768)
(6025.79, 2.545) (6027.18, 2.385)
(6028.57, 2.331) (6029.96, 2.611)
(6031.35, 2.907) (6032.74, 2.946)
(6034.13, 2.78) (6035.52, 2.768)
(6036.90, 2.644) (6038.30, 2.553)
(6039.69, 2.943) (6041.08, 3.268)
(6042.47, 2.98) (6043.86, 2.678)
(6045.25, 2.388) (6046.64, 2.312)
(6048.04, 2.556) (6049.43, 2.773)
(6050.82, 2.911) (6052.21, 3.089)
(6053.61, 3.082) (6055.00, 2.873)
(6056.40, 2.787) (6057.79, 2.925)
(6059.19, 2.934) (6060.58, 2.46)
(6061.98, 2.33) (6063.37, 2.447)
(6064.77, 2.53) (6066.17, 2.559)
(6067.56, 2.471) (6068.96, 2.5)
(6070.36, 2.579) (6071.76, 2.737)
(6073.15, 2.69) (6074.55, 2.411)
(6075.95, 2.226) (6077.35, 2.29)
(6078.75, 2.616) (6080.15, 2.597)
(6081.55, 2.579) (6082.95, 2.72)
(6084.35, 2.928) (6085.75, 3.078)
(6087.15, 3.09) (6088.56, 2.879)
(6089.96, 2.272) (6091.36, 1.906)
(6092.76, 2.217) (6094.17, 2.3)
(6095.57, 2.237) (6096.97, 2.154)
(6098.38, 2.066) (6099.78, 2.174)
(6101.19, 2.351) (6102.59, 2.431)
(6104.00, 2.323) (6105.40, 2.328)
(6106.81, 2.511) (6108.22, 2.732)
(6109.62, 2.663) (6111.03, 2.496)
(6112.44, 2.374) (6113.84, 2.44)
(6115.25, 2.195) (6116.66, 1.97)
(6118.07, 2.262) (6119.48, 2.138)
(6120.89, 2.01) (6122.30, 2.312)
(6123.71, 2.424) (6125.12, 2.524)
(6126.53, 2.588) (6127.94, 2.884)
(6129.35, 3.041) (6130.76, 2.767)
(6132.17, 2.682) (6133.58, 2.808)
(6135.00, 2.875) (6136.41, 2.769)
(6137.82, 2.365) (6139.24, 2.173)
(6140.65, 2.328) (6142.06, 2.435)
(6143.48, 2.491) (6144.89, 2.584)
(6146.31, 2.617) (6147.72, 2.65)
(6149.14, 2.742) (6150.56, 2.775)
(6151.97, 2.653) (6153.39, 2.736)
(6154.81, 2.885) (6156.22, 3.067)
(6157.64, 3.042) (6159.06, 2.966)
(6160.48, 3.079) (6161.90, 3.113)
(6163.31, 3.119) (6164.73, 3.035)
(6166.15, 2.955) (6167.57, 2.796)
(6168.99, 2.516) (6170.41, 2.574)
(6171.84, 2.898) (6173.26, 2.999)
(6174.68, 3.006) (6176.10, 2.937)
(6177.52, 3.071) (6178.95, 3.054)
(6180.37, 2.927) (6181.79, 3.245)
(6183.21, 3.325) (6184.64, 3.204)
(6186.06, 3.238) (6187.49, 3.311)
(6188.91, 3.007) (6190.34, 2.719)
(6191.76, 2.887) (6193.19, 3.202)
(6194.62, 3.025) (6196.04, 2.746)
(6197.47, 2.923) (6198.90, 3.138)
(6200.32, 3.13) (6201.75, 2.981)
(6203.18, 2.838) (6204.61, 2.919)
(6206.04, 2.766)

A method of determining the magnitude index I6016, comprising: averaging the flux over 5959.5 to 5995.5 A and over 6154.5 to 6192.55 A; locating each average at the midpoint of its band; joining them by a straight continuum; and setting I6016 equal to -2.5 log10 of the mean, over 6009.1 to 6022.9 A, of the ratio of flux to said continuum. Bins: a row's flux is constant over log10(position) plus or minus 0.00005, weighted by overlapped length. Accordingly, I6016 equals 0.05 mag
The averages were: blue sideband 2.85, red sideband 3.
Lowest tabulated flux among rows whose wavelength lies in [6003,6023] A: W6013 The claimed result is 2.307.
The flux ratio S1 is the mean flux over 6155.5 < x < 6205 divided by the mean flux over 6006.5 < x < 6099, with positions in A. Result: 1.1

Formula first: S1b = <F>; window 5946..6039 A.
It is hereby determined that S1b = 2.76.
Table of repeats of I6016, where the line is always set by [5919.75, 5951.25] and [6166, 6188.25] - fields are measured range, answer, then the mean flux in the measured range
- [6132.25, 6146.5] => 0.16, 2.55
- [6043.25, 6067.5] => 0.08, 2.68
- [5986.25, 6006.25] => 0.06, 2.65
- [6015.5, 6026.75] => 0.06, 2.68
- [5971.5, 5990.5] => -0.05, 2.94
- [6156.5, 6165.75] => -0.02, 3.06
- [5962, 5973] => -0.07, 2.97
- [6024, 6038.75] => 0.08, 2.66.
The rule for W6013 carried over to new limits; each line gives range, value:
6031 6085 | 2.226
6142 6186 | 2.435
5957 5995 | 2.326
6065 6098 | 1.906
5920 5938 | 2.517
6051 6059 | 2.787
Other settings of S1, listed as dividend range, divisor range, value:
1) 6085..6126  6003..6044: 0.86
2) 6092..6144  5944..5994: 0.86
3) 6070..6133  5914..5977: 0.90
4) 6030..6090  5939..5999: 0.97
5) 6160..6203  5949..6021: 1.08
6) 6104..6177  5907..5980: 0.98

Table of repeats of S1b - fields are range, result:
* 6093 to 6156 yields 2.49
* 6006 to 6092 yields 2.69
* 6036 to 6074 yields 2.7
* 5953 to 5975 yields 2.79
